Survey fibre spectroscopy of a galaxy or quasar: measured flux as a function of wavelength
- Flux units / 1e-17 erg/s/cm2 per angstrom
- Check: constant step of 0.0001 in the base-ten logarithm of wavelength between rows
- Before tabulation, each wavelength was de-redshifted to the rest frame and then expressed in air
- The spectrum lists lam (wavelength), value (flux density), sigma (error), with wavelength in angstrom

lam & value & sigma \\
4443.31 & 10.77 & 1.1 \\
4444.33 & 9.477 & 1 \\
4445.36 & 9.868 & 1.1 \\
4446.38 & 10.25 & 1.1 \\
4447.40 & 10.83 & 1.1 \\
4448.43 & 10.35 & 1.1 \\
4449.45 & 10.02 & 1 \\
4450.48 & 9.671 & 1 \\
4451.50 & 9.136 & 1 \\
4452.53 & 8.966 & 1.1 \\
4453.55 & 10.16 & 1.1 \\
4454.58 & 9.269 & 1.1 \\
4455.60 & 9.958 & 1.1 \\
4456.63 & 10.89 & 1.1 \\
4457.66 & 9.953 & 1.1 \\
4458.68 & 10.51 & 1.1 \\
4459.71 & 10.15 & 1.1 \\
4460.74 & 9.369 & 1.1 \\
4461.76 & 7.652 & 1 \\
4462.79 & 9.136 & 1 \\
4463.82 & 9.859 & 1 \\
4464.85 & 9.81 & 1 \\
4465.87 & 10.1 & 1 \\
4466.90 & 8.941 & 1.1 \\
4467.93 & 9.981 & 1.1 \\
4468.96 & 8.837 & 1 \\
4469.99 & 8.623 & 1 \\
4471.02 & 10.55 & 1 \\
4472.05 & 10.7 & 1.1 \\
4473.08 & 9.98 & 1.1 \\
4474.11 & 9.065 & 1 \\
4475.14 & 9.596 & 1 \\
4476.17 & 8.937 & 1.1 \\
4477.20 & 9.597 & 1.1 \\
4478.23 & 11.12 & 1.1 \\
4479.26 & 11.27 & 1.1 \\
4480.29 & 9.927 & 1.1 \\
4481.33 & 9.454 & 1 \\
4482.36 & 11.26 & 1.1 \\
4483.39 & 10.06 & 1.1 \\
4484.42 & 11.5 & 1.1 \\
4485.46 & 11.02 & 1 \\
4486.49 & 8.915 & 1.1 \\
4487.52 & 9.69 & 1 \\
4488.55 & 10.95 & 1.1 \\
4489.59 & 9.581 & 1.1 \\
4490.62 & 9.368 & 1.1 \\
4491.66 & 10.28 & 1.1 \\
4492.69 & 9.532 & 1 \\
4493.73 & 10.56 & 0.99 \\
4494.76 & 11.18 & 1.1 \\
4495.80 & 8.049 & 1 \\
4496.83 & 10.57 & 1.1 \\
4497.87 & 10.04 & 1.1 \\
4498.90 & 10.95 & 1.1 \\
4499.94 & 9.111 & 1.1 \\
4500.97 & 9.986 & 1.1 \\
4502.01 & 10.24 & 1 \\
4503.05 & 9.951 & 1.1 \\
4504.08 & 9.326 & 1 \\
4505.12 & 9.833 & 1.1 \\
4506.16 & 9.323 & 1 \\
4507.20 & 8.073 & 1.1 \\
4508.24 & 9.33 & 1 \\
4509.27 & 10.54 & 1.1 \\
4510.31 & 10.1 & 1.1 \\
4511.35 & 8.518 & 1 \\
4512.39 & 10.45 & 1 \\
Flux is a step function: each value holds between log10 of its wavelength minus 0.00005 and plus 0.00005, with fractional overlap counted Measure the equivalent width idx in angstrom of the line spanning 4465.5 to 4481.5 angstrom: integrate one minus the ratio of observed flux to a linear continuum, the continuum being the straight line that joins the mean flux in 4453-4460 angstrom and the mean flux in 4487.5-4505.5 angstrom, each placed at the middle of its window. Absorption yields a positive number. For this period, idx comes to 0.4 angstrom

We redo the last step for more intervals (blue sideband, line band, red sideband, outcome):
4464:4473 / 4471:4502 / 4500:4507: -1.30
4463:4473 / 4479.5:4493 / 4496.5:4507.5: -0.56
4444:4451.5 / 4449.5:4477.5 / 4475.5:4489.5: 1.41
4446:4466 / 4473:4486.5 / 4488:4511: -0.48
